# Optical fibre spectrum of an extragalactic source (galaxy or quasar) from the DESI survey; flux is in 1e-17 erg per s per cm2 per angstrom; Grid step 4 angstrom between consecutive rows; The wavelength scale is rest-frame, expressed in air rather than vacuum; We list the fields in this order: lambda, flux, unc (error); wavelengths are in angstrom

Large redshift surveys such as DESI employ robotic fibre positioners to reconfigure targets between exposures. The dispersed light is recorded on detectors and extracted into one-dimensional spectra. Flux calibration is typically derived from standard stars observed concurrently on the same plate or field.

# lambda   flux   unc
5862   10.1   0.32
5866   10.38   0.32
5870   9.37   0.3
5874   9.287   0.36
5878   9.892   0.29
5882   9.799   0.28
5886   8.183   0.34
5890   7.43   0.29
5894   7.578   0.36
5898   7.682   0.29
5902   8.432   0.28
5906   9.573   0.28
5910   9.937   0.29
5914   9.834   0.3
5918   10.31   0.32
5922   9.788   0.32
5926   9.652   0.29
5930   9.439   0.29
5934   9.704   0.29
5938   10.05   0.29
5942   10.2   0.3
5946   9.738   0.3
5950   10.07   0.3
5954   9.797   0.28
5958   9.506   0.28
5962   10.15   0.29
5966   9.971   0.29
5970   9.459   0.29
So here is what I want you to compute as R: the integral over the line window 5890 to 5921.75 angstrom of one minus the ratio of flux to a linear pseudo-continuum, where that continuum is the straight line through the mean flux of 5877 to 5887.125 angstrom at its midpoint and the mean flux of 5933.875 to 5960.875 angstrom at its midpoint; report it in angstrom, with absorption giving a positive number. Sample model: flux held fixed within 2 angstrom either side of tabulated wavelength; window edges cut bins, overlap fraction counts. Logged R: 1.8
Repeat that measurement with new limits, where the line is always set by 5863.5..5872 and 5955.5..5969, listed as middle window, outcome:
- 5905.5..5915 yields 0.1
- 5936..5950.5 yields -0.2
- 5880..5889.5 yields 1.1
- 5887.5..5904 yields 3.5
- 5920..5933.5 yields 0.3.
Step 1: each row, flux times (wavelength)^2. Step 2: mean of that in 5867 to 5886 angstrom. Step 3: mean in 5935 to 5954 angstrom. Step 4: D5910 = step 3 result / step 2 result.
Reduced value 1.1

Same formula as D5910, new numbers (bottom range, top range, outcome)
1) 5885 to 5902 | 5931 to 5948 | 1.29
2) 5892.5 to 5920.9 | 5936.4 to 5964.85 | 1.11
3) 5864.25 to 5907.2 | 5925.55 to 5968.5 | 1.14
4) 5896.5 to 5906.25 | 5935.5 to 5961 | 1.19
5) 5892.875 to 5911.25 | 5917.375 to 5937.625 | 1.14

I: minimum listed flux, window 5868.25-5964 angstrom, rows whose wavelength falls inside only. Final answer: 7.43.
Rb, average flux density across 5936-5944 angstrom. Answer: 10.1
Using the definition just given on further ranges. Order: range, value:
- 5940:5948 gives 9.97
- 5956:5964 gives 9.83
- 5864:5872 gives 9.88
